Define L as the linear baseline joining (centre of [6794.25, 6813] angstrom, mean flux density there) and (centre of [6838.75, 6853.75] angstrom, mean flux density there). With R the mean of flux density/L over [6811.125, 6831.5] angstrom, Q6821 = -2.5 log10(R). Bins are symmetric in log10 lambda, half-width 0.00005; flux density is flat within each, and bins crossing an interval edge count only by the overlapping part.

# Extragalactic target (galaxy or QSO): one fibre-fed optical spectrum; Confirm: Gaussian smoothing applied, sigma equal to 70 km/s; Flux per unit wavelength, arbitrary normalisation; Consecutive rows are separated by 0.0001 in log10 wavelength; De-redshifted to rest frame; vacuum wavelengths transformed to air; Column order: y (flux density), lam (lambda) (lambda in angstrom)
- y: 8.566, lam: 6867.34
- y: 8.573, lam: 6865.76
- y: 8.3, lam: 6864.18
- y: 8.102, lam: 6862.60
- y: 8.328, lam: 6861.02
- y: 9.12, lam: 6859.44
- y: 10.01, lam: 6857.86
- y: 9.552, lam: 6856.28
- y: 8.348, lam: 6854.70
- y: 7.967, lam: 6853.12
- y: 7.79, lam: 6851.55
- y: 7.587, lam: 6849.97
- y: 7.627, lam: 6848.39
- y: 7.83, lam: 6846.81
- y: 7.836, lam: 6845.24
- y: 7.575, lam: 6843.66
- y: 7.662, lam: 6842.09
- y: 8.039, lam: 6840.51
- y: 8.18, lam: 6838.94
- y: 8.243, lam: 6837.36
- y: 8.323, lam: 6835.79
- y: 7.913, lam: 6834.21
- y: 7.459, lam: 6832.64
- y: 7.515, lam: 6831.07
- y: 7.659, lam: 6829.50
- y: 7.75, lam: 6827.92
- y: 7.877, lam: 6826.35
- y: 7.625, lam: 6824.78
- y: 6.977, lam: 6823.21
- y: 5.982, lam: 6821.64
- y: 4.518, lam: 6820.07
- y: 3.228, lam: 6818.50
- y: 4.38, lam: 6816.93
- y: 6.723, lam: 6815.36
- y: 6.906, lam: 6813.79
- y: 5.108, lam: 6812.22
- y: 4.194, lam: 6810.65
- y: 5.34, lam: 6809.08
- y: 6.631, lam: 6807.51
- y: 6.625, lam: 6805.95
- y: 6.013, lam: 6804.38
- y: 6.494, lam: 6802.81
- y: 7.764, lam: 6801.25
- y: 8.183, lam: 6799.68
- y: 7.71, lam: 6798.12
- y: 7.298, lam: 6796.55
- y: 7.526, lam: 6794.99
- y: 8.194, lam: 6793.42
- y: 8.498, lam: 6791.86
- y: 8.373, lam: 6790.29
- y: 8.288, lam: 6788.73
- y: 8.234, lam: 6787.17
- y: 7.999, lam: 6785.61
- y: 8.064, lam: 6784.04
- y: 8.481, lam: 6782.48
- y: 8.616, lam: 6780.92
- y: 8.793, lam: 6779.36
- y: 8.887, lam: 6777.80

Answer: 0.13 mag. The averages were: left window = 6.57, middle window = 6.27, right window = 7.8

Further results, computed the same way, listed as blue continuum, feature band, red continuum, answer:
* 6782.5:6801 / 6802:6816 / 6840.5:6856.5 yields 0.31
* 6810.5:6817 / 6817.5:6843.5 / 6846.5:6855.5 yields -0.07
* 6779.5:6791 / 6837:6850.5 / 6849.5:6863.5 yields 0.09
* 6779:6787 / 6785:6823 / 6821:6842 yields 0.21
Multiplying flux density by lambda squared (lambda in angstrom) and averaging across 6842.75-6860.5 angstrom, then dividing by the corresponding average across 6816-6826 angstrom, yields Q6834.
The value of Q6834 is 1.5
